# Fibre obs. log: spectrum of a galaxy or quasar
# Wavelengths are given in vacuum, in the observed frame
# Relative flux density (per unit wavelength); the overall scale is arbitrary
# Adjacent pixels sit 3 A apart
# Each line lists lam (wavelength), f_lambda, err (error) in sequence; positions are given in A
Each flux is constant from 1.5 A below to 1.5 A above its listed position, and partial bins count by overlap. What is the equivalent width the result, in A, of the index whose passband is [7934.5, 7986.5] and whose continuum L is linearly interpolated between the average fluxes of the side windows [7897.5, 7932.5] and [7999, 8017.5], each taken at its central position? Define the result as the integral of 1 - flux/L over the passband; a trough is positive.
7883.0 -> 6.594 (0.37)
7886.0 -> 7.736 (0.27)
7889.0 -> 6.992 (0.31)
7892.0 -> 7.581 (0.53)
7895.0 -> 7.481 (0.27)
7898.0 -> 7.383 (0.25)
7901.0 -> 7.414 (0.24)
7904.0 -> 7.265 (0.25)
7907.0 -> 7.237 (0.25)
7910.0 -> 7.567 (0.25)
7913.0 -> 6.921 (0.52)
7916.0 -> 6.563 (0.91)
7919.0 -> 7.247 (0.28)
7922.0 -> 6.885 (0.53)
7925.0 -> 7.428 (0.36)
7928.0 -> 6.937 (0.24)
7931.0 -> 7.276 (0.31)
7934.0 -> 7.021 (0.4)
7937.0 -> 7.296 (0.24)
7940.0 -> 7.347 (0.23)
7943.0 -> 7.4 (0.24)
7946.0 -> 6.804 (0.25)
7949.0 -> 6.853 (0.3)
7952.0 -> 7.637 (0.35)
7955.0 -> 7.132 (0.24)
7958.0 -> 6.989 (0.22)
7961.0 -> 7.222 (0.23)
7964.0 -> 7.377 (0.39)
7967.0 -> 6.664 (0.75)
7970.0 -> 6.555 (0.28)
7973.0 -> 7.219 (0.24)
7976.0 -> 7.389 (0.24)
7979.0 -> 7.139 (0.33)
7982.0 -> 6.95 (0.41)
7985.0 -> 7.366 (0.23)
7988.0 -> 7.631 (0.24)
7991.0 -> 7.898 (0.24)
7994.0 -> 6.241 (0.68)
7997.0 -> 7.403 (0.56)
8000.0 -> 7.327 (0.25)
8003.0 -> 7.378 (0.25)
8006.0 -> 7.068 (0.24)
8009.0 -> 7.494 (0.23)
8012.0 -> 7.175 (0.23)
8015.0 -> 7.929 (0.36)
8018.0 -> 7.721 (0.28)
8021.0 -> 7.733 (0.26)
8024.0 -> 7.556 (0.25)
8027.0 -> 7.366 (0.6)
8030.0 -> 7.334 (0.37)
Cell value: 1.1 A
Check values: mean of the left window 7.17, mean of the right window 7.41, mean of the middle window 7.14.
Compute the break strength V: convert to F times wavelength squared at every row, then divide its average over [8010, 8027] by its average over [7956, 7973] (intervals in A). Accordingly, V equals 1.10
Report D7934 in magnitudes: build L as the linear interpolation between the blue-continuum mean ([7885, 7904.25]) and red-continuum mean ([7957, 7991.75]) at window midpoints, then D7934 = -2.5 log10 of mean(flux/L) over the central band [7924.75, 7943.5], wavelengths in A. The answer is 0.01 mag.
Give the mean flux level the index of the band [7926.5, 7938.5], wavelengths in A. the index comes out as 7.13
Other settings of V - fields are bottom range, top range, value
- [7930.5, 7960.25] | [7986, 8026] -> 1.05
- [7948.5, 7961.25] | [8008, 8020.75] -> 1.07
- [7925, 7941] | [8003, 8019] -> 1.06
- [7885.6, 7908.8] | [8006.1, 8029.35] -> 1.05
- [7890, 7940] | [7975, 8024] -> 1.04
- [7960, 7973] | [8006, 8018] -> 1.09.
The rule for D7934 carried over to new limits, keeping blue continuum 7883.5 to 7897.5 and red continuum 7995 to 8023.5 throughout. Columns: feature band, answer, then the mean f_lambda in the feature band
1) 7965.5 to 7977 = 0.07 mag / 6.94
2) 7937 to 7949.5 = 0.04 mag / 7.14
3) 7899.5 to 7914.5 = 0.02 mag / 7.28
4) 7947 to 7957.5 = 0.04 mag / 7.17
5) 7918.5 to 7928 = 0.04 mag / 7.14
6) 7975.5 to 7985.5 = 0.04 mag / 7.18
